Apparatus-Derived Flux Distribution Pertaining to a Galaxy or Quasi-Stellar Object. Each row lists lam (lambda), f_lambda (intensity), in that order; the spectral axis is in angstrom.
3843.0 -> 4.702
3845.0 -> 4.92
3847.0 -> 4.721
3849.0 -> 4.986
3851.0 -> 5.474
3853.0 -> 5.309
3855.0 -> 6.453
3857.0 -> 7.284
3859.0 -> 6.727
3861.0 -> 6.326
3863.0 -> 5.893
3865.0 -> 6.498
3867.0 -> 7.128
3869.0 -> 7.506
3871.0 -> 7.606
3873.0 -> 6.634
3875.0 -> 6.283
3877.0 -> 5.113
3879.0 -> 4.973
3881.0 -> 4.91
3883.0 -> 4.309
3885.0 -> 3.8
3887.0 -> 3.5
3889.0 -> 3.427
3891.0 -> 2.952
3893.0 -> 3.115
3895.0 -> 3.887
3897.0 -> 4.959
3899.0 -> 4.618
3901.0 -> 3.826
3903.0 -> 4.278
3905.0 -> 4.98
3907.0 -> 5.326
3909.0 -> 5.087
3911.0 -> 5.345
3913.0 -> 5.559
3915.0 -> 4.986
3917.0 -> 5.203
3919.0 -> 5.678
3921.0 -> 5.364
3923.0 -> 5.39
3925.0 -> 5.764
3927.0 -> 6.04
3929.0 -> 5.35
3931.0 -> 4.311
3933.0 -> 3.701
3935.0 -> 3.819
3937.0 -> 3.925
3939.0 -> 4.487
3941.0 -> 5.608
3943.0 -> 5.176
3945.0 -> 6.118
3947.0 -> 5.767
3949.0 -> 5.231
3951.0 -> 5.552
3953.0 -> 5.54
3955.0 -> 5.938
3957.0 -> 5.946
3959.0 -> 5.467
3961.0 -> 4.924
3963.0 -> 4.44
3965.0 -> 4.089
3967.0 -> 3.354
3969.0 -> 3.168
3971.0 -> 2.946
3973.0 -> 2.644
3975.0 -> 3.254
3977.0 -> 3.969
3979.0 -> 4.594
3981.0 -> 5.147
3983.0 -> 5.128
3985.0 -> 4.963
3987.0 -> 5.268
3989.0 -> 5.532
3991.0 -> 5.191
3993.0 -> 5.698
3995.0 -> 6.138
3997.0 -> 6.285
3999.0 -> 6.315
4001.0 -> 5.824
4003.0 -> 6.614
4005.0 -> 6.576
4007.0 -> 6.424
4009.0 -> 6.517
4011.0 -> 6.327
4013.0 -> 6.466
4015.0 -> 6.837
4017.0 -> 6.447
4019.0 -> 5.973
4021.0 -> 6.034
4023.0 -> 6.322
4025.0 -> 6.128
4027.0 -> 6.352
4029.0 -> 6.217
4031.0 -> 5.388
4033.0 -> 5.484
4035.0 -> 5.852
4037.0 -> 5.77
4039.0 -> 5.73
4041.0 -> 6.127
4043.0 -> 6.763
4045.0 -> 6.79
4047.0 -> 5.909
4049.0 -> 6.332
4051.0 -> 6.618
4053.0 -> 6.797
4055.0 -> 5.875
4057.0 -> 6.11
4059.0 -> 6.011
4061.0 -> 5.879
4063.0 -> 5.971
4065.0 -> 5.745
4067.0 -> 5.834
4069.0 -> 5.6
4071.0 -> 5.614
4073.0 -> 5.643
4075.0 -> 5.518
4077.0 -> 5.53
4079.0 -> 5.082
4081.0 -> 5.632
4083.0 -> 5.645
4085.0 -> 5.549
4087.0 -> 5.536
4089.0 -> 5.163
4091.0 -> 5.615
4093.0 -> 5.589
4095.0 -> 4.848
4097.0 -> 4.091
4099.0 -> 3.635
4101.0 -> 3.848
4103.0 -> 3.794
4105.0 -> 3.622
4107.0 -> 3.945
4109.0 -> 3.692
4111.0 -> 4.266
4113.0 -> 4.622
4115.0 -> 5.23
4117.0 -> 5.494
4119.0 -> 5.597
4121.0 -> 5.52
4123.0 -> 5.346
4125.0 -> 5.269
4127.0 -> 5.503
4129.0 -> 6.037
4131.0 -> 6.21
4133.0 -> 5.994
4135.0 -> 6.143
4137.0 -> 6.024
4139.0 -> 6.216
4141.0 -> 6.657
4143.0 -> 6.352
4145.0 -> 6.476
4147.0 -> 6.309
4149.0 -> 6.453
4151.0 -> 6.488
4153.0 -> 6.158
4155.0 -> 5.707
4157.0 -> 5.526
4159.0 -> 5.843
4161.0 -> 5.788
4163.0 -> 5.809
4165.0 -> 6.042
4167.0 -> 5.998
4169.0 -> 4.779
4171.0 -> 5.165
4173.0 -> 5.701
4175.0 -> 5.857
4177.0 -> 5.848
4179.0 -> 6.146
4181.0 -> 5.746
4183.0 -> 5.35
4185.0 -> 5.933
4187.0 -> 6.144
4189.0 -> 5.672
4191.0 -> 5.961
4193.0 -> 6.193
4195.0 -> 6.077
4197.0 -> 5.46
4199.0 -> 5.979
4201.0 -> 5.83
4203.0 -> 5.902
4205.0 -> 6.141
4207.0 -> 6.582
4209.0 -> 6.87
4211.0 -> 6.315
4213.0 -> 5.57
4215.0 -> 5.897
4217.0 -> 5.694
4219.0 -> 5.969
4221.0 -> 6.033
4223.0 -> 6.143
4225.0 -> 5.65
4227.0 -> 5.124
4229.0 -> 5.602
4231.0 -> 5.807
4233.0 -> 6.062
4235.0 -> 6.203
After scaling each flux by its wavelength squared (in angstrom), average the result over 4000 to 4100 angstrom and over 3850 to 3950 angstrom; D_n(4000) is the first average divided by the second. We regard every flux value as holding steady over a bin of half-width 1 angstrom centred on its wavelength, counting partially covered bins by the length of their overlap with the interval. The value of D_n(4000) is 1.22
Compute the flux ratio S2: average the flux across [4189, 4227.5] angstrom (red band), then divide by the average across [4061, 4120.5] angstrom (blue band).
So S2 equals 1.2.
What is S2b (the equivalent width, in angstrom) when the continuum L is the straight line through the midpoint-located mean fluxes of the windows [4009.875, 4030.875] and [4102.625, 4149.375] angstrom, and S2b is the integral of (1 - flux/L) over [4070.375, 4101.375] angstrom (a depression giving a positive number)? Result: 3.2 angstrom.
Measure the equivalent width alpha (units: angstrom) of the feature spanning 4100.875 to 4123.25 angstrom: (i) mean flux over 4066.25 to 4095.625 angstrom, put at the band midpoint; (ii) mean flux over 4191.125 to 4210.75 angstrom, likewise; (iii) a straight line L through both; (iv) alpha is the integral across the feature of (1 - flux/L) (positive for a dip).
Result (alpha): 4.3 angstrom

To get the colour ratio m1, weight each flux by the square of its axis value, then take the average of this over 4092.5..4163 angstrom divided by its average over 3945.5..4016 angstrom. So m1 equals 1.10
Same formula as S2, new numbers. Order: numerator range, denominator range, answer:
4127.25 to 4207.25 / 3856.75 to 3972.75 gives 1.18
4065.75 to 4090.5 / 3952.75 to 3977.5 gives 1.30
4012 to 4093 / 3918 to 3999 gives 1.20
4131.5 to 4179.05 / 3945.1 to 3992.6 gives 1.26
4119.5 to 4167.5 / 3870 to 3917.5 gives 1.25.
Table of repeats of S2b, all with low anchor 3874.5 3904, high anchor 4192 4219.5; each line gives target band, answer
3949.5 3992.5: 0.5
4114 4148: -1.8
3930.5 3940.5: 0.8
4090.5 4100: 1.2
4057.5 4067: -1.3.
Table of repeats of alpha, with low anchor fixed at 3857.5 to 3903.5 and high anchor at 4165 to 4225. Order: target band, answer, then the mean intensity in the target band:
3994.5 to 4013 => -3.0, 6.35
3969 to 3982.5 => 4.1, 3.77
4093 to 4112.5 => 5.5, 4.07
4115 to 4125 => 0.5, 5.44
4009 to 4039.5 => -3.4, 6.11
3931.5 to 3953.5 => 1.5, 4.97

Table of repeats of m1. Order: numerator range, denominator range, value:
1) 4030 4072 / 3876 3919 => 1.44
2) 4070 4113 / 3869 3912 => 1.12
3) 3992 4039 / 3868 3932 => 1.31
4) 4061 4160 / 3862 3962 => 1.17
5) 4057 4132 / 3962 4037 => 1.00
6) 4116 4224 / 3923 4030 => 1.22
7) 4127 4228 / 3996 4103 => 1.09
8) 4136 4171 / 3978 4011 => 1.12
